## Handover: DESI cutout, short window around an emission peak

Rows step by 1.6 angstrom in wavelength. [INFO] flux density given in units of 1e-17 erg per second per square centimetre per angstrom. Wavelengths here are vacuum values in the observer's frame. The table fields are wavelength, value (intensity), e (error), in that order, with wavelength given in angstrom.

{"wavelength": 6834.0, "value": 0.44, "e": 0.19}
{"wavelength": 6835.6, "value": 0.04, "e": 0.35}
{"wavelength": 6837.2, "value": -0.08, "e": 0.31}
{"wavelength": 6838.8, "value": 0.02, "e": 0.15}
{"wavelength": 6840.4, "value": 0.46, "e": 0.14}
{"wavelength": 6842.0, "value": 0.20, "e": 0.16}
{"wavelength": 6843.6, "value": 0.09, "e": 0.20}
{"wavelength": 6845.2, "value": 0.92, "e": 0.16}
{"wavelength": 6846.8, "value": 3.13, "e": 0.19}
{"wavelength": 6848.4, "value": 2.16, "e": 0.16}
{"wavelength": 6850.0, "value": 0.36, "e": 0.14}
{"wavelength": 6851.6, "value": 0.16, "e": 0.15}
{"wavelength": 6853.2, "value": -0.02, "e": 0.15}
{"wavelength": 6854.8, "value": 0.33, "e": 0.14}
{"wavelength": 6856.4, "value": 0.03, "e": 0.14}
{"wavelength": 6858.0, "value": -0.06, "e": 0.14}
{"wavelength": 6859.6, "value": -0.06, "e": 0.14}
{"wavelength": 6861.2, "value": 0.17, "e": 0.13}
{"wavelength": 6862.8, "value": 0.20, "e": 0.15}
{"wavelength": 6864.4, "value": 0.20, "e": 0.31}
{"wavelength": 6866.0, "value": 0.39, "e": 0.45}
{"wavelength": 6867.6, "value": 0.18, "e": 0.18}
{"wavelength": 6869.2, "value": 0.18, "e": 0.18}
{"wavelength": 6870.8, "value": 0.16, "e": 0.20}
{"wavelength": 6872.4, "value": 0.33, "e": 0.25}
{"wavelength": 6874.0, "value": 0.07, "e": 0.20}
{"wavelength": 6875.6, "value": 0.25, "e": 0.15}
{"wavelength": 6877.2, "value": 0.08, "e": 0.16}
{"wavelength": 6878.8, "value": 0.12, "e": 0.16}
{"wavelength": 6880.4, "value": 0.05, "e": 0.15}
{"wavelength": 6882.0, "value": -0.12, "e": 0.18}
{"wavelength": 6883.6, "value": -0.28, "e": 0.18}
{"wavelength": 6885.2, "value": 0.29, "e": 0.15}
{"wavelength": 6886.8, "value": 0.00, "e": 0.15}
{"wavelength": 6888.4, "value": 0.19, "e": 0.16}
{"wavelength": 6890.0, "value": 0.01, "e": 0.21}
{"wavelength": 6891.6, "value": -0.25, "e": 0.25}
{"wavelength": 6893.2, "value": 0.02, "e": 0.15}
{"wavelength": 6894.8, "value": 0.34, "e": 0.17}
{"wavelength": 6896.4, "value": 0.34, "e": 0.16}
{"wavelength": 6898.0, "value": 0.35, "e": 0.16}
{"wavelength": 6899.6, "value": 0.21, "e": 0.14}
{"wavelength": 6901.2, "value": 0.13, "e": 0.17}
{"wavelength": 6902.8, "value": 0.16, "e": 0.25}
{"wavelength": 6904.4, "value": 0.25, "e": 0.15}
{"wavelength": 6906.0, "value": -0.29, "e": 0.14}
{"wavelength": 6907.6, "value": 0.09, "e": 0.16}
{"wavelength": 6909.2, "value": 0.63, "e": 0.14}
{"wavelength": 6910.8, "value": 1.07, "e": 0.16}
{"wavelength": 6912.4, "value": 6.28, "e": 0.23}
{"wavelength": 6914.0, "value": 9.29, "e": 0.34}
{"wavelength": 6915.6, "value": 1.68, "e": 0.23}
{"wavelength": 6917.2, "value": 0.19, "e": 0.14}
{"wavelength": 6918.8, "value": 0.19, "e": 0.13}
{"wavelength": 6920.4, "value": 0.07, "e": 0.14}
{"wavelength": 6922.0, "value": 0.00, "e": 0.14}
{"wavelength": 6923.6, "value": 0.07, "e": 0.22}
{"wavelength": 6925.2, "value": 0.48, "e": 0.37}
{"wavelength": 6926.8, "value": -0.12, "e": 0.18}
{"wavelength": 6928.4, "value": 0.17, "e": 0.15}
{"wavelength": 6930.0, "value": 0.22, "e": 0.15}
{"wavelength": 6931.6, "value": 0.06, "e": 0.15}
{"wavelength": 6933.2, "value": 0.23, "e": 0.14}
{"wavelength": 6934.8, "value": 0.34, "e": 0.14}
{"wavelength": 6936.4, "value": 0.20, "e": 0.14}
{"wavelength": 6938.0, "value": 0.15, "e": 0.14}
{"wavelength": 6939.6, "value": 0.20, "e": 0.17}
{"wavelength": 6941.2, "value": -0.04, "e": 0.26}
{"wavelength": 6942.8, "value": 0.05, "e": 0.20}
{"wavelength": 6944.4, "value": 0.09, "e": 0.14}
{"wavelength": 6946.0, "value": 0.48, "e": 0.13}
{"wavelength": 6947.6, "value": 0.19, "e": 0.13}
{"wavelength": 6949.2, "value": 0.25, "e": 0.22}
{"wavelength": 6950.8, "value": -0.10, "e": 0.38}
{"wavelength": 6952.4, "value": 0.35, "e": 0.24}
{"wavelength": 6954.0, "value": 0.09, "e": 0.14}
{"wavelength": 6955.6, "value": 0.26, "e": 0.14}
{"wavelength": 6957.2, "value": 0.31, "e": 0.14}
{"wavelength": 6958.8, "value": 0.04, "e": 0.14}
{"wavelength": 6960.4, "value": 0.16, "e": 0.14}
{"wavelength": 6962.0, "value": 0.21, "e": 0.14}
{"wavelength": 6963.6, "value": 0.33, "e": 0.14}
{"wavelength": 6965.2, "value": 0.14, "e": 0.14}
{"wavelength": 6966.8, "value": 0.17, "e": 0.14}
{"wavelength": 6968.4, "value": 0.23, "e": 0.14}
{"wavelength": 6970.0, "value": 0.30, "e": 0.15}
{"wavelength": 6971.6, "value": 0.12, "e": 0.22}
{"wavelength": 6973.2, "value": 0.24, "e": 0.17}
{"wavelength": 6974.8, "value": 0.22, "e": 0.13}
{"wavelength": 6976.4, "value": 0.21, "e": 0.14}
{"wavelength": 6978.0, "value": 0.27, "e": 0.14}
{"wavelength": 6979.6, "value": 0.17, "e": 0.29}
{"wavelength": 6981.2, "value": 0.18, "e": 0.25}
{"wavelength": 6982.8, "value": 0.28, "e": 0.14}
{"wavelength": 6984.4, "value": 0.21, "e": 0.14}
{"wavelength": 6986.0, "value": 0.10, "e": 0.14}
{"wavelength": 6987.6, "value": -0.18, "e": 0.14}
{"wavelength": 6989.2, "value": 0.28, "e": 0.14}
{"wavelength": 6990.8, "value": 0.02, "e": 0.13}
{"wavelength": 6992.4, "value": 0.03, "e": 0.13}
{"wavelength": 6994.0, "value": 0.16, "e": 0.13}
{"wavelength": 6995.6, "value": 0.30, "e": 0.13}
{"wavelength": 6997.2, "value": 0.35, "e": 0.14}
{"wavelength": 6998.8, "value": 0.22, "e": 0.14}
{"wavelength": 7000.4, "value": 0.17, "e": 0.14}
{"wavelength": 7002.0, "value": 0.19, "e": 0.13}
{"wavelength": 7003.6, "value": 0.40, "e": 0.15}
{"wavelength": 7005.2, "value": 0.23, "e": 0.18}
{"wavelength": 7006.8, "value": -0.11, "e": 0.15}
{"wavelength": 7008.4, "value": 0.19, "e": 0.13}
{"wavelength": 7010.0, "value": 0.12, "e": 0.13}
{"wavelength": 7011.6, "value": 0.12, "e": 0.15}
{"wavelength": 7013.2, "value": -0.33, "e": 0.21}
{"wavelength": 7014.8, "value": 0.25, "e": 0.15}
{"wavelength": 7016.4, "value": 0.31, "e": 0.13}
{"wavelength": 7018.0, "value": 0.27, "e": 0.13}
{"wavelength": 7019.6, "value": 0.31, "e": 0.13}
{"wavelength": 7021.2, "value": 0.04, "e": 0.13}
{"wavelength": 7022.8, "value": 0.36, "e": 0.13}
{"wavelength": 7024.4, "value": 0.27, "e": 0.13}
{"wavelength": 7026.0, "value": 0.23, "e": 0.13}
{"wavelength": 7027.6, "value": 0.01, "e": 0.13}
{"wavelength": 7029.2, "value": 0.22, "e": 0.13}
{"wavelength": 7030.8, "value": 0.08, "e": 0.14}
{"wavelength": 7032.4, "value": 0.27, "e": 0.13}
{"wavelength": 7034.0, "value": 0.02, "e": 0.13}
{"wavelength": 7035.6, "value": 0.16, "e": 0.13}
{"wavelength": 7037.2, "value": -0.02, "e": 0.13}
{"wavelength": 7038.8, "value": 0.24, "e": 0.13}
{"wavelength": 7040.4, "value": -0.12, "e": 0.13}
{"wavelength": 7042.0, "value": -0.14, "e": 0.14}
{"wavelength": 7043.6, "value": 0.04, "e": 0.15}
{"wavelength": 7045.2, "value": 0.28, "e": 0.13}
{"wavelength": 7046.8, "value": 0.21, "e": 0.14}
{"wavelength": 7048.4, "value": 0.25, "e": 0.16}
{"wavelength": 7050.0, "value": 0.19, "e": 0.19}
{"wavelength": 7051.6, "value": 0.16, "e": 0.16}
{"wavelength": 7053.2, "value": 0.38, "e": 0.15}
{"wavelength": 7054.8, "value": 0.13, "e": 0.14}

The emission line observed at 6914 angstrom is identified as [O III] 5007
